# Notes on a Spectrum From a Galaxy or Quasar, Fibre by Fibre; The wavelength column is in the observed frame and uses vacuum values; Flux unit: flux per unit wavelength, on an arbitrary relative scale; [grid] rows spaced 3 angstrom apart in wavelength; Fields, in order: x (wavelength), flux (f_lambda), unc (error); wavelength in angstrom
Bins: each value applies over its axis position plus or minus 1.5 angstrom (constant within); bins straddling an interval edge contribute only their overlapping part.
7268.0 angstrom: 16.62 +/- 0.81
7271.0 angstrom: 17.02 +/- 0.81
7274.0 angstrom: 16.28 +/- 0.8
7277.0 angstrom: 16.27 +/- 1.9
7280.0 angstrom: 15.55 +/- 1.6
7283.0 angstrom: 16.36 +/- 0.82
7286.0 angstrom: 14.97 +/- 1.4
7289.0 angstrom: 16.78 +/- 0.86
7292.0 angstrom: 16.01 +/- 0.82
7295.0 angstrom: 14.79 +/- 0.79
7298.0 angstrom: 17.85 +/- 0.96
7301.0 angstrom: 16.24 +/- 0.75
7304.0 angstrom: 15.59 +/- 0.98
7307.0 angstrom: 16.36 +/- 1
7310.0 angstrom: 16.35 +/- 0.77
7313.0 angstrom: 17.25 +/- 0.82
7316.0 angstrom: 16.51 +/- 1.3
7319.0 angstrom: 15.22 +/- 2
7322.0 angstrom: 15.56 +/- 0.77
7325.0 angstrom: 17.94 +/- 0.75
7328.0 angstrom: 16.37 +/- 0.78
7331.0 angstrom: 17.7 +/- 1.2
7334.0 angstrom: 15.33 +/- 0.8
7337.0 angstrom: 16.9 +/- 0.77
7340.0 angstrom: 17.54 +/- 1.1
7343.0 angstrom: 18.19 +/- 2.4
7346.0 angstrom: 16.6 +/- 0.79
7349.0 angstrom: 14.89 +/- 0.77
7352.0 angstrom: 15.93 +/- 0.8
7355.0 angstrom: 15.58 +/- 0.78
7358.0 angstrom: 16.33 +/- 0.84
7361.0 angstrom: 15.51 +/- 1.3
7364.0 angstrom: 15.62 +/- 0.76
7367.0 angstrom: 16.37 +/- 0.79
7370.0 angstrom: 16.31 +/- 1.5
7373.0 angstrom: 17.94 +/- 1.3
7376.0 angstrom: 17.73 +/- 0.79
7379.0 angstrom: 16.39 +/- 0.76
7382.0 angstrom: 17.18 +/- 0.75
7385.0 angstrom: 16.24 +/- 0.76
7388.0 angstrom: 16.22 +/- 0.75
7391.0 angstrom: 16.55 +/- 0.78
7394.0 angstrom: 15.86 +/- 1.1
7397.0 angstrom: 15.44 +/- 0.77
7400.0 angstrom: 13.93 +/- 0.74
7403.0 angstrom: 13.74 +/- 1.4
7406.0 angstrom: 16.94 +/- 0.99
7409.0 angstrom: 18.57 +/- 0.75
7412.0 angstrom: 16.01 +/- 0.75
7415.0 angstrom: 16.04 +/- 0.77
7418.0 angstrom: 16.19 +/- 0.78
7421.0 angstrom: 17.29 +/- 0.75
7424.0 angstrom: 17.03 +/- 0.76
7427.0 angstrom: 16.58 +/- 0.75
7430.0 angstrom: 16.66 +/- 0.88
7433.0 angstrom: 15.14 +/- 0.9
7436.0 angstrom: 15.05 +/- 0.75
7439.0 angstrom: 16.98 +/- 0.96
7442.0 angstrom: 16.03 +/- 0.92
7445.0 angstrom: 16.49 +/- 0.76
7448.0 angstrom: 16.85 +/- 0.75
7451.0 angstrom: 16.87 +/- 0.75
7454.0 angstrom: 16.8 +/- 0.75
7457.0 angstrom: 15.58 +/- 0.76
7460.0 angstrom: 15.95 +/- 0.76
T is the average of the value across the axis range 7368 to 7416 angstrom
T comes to 16.3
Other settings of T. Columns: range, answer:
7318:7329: 16.3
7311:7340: 16.6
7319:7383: 16.5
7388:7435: 16.1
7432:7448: 16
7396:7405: 14.5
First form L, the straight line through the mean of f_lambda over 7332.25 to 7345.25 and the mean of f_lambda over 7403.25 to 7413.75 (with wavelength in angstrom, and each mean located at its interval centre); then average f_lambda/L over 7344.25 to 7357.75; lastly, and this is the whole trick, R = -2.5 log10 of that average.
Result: 0.07 mag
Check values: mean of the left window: 17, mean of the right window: 16.7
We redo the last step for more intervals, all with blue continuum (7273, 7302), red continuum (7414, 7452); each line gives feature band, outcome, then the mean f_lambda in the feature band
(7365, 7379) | -0.045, 17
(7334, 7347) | -0.058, 17.1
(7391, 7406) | 0.082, 15.1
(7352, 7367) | 0.028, 15.8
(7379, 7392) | -0.015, 16.5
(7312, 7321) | -0.005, 16.2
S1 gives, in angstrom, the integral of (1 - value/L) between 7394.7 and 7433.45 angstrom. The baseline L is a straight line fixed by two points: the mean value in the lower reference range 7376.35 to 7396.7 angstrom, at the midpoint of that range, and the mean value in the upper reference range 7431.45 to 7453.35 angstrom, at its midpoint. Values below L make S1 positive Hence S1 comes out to 0.4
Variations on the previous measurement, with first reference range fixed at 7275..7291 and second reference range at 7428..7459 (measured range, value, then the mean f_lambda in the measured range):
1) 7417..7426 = -0.36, 16.9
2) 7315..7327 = -0.18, 16.3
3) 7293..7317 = -0.49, 16.4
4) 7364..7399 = -0.74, 16.5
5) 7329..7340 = -0.46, 16.8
